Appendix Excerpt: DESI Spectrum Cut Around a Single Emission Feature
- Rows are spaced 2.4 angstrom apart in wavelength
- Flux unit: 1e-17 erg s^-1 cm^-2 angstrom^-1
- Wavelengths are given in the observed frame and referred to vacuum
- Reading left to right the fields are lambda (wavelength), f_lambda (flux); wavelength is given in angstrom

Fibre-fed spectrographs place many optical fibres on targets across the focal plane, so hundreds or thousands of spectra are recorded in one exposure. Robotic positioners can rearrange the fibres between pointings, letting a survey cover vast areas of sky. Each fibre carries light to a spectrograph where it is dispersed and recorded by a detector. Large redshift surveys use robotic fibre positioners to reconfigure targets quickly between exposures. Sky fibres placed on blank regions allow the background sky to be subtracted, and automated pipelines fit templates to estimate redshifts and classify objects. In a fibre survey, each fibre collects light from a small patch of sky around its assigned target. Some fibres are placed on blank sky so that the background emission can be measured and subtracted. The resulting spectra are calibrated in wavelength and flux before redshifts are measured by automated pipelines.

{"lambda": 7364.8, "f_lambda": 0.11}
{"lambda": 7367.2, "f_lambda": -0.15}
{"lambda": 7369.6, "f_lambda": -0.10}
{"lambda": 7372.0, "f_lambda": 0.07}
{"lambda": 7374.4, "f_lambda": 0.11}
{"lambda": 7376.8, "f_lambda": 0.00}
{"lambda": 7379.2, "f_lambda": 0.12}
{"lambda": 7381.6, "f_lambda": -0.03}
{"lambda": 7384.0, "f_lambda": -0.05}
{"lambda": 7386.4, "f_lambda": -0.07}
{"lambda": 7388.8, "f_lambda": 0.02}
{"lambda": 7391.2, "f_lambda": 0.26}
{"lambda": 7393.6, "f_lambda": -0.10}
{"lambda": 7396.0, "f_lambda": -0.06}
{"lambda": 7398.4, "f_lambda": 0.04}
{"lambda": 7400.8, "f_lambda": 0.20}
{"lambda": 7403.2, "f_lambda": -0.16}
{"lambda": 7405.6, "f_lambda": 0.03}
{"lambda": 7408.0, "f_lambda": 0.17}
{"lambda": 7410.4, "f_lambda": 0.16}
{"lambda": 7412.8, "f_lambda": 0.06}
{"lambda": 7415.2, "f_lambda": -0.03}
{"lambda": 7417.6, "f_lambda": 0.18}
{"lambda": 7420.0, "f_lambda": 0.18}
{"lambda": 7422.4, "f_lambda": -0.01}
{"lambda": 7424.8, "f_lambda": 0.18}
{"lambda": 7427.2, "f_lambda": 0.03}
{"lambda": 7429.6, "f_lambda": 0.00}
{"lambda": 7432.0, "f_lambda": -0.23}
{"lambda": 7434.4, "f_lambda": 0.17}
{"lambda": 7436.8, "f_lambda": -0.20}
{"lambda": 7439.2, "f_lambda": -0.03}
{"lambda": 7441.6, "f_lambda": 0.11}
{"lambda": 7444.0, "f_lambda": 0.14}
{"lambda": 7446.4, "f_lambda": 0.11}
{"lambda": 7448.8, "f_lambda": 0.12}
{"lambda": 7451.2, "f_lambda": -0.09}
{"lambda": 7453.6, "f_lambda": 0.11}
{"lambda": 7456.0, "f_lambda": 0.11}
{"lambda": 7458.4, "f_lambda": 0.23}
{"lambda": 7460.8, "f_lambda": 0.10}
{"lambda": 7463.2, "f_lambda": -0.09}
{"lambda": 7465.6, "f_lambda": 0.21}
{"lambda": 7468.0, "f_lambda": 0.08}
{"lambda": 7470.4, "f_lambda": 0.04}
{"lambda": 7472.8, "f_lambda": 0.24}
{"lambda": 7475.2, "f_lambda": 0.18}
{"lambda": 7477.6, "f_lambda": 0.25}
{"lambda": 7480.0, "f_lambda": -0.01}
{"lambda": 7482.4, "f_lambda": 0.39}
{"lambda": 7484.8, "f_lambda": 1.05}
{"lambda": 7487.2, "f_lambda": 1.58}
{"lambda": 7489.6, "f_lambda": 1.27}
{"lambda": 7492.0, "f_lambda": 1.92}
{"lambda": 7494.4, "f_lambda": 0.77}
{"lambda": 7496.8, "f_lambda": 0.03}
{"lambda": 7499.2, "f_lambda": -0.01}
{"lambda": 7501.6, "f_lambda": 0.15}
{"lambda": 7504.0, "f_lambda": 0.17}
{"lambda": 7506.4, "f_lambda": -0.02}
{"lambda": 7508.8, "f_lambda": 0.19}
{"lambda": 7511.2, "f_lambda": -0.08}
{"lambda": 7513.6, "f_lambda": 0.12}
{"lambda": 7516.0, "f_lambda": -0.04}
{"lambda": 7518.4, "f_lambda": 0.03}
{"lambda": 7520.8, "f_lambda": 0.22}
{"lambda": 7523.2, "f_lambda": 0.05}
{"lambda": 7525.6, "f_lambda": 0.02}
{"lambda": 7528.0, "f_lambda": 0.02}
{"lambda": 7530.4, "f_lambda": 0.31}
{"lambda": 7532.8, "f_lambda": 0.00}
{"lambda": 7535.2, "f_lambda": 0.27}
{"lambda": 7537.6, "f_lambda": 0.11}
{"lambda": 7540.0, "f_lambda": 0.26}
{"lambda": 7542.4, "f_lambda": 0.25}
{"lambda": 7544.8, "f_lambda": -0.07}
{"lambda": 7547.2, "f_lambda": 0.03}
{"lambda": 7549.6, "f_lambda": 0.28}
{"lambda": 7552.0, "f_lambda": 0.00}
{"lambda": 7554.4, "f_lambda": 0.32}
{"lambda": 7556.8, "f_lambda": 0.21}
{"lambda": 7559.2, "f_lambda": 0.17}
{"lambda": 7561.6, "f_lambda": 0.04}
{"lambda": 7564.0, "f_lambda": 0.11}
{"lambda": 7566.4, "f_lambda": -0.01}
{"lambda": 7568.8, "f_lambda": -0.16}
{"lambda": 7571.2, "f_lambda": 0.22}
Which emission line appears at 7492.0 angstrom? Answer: [O II]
